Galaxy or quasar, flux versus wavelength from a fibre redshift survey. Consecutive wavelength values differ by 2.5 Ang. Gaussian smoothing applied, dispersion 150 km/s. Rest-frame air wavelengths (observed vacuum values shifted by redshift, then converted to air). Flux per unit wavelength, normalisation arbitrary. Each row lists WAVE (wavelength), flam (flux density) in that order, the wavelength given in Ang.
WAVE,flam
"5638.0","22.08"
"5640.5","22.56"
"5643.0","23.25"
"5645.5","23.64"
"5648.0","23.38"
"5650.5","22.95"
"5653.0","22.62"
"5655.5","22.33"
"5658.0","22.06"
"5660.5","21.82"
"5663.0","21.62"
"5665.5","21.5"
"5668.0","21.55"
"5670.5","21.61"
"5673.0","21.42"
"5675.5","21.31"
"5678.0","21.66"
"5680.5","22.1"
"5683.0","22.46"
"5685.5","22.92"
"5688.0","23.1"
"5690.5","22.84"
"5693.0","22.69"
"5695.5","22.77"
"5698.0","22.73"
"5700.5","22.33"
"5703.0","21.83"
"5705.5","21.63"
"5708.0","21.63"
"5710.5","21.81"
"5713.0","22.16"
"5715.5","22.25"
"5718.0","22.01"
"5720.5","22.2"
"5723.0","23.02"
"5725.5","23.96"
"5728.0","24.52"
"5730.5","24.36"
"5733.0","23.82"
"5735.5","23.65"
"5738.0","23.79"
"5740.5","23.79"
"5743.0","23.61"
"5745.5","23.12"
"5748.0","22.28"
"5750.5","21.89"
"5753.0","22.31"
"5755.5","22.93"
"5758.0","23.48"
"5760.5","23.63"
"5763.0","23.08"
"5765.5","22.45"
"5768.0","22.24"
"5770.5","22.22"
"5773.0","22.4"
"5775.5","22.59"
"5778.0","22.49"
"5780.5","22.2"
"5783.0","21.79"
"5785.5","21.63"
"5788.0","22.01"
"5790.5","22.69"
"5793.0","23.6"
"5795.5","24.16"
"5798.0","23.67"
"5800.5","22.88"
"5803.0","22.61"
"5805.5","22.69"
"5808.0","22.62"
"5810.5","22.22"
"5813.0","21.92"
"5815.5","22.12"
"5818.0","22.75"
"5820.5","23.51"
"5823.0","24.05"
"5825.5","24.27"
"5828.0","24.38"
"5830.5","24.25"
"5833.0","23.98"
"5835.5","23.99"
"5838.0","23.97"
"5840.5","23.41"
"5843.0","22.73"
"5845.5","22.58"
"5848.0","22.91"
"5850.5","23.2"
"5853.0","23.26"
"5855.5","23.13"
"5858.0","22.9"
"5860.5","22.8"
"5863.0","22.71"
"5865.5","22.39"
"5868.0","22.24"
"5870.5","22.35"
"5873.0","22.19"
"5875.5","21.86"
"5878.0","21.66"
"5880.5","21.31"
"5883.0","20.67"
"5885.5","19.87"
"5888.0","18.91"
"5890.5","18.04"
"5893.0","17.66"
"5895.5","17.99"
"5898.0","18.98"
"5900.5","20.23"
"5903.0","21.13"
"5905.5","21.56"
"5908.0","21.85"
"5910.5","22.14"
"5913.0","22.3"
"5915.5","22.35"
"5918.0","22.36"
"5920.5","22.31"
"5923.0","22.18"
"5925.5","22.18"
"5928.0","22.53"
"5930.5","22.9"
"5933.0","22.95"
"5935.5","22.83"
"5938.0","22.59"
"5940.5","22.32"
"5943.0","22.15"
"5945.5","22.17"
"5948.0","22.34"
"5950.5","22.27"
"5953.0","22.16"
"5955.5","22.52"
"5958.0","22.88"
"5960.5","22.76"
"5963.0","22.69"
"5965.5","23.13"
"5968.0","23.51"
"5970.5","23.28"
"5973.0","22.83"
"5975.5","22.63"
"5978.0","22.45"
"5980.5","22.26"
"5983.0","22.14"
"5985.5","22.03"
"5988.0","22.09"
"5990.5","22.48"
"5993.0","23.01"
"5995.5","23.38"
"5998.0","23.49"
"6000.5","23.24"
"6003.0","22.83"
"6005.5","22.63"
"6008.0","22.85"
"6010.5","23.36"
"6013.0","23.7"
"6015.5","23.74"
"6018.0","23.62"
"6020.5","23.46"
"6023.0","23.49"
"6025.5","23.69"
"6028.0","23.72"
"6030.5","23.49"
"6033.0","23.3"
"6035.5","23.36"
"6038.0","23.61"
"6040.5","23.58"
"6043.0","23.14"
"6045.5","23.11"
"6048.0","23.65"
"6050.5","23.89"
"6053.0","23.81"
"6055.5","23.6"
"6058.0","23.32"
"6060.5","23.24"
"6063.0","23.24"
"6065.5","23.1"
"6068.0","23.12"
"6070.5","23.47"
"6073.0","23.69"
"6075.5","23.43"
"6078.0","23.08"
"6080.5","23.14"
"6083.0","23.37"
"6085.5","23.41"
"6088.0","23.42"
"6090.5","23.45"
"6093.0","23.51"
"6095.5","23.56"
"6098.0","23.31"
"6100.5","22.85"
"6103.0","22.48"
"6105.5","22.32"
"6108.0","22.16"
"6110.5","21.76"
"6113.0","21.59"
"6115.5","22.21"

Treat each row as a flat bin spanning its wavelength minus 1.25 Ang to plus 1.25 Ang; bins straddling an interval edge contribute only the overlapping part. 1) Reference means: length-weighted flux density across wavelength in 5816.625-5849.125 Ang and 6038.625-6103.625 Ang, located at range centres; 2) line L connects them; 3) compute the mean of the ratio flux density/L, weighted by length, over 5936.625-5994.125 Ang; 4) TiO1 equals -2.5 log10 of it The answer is 0.04 mag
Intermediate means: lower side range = 23.6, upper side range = 23.4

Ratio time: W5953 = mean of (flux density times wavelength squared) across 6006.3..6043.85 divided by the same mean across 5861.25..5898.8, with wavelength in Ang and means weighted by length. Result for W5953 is 1.2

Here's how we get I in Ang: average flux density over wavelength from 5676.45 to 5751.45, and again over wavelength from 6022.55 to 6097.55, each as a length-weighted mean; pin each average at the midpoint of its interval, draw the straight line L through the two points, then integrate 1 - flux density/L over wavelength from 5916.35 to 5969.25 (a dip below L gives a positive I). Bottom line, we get 1.5 Ang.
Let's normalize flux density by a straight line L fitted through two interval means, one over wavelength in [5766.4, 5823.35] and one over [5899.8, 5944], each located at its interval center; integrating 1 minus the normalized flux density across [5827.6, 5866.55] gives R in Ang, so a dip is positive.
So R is -1.4 Ang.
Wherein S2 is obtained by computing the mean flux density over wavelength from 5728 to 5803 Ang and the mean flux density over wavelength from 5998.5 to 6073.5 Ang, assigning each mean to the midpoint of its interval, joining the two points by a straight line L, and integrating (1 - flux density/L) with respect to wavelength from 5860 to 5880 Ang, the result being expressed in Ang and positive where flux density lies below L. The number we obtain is 0.8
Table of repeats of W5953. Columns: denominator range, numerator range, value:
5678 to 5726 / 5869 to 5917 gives 0.99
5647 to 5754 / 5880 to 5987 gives 1.05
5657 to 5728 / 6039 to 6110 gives 1.19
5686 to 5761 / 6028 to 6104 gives 1.15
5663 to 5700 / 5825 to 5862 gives 1.12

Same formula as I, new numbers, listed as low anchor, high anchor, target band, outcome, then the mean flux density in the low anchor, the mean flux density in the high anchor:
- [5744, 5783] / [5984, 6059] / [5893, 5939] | 2.8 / 22.6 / 23.3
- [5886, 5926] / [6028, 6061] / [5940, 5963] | -0.8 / 20.7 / 23.5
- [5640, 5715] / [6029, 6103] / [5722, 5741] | -1.2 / 22.3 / 23.4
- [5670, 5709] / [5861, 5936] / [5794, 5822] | -1.5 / 22.2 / 21.4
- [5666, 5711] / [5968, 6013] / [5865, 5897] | 2.9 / 22.1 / 22.8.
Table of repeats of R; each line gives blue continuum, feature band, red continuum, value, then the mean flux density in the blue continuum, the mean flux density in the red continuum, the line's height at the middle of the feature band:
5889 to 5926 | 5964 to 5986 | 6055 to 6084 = -0.9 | 20.8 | 23.3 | 21.9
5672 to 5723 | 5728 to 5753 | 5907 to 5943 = -1.3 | 22.2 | 22.4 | 22.3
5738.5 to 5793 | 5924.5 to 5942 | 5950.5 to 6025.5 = 0.2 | 22.6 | 22.9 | 22.9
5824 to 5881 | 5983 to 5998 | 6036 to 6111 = 0.3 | 23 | 23.2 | 23.2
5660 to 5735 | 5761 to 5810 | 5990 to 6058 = 0.1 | 22.4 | 23.4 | 22.7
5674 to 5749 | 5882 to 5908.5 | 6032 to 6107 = 3.9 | 22.7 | 23.3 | 23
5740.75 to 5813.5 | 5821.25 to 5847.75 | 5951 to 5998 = -1.2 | 22.7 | 22.7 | 22.7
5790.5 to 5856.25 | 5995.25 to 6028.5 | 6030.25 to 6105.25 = -0.1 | 23.3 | 23.3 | 23.3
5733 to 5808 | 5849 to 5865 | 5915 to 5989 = -0.2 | 22.8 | 22.5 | 22.7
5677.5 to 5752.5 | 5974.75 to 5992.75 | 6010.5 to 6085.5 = 0.8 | 22.8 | 23.5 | 23.3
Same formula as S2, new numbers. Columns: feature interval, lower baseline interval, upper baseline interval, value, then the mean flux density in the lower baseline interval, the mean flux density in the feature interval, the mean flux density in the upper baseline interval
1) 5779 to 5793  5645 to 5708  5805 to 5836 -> 0.50 Ang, 22.2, 22.2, 23.3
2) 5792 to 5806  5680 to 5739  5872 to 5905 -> -1.23 Ang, 22.8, 23.3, 20.1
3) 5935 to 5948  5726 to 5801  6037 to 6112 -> 0.42 Ang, 23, 22.4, 23.2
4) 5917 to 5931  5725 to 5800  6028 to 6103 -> 0.49 Ang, 23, 22.4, 23.4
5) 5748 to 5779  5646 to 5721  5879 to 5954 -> -1.02 Ang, 22.2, 22.6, 21.4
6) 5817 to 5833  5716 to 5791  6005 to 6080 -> -0.62 Ang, 22.9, 23.9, 23.4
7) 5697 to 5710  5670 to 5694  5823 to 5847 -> 0.25 Ang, 22.2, 22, 23.7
